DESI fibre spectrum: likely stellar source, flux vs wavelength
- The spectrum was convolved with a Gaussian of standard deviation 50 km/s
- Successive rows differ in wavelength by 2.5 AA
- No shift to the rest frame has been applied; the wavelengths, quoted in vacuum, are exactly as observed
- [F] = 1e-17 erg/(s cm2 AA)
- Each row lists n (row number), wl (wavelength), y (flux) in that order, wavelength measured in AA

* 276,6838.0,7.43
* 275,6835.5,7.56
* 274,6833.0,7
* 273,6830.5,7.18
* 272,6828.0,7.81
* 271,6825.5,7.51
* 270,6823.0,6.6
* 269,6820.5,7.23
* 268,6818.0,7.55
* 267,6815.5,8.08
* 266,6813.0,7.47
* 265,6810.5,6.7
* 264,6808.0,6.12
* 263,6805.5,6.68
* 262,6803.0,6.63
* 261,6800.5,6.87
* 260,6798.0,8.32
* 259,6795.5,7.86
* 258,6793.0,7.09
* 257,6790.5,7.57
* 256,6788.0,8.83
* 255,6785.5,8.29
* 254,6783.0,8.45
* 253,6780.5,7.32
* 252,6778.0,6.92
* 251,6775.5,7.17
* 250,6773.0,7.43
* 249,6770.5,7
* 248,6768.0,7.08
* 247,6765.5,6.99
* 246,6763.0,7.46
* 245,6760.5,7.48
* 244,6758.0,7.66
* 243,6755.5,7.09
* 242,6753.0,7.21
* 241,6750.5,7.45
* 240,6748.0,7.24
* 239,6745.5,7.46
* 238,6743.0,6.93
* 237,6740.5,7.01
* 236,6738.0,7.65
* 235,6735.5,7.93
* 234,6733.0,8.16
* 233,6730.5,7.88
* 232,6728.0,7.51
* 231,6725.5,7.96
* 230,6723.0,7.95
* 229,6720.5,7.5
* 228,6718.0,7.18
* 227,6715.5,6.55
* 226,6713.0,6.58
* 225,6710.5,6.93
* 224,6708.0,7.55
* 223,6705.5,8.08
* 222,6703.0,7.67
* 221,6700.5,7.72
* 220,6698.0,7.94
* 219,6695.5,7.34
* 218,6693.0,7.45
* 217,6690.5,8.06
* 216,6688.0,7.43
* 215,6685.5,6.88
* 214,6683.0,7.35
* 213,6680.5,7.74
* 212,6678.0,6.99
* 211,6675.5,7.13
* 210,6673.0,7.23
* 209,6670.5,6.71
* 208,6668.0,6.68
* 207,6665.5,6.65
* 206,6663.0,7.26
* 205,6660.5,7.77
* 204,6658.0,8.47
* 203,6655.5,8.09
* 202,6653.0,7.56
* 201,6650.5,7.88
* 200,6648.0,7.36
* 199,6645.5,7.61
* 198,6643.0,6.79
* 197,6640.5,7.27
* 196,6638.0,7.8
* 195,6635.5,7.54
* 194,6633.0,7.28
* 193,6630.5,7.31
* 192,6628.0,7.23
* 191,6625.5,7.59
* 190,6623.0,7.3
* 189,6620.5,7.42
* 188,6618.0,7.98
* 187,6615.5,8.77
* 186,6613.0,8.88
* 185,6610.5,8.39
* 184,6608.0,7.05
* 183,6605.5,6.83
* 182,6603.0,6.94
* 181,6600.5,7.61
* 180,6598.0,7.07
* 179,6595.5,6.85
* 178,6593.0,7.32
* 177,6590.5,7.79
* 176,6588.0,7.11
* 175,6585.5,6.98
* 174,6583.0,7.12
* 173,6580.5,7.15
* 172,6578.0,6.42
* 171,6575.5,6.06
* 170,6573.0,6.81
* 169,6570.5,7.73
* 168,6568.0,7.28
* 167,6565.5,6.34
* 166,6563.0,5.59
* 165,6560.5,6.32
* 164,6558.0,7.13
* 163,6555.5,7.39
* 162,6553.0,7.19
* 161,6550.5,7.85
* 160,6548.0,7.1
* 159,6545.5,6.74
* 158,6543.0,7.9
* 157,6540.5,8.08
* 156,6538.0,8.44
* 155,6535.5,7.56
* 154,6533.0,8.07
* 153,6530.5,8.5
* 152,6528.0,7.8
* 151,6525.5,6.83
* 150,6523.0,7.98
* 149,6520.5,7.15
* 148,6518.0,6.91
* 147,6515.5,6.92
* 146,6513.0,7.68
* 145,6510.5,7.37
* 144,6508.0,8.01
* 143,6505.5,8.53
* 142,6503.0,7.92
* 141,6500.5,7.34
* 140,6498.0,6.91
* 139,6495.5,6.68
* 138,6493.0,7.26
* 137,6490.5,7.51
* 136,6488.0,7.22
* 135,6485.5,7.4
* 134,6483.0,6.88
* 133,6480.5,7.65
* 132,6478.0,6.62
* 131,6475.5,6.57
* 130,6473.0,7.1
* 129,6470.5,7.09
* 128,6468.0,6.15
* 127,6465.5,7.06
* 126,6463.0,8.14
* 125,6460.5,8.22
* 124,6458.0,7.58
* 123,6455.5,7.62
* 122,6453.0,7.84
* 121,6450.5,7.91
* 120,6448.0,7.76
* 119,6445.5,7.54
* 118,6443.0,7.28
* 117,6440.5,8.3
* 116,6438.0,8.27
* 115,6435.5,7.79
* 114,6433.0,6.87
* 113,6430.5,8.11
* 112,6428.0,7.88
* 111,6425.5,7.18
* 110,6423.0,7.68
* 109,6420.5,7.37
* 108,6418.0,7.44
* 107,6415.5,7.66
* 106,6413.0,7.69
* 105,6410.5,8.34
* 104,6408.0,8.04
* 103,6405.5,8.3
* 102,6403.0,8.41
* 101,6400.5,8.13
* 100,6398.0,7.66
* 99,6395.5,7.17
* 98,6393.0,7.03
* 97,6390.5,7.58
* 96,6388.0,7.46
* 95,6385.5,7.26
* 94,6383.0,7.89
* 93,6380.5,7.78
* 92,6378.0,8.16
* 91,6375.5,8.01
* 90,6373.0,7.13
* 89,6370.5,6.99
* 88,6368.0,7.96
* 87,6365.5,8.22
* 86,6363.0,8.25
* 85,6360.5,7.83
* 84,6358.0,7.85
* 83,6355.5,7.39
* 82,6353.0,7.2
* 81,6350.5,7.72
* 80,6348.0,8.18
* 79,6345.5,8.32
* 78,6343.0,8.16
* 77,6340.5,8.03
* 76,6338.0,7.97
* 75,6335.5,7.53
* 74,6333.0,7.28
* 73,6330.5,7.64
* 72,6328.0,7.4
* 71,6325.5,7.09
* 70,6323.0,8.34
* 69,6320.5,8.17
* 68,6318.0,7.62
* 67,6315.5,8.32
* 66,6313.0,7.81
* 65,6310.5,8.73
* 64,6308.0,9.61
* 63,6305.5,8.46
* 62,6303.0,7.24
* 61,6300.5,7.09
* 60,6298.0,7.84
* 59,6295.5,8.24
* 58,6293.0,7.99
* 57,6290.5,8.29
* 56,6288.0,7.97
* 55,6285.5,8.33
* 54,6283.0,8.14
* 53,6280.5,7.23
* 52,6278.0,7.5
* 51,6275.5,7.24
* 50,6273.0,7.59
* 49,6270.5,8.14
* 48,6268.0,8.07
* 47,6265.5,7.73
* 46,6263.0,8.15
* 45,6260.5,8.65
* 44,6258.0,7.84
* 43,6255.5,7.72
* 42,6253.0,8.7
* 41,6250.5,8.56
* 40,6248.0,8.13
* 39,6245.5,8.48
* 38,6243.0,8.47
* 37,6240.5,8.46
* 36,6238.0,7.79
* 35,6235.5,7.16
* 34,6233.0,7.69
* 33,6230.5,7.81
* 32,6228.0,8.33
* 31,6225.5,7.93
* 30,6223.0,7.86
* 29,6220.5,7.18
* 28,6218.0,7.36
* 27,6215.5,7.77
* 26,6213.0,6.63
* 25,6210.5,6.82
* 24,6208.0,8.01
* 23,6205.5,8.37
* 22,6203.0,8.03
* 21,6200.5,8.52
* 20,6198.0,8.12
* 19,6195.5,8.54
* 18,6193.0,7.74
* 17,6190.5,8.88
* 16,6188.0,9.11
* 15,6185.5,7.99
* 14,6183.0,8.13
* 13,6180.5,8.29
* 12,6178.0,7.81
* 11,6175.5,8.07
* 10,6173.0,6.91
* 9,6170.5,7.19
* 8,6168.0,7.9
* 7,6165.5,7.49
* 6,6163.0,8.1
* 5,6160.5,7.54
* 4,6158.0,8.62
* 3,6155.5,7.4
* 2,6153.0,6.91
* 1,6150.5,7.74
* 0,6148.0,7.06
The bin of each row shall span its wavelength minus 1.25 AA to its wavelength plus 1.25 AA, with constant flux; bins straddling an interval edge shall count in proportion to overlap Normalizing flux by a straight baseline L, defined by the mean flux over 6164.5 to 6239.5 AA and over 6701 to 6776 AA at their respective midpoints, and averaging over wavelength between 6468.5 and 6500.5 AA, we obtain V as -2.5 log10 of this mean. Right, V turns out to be 0.08 mag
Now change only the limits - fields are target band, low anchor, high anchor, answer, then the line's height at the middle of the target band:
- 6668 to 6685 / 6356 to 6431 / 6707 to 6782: 0.04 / 7.42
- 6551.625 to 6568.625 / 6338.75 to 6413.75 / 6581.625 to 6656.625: 0.13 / 7.57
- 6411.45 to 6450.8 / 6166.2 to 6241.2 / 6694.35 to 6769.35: 0.00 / 7.69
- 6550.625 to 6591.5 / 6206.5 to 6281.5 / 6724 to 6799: 0.11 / 7.65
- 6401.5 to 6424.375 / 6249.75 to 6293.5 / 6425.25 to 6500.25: -0.04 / 7.56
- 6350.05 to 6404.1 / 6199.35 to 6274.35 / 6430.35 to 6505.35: -0.01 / 7.62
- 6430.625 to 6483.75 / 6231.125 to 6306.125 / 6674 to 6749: 0.04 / 7.75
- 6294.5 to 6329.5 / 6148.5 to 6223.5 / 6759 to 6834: -0.04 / 7.73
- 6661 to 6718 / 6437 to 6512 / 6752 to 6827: 0.02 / 7.39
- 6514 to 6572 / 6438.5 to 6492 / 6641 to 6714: 0.01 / 7.41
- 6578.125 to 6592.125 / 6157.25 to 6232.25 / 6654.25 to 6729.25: 0.05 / 7.52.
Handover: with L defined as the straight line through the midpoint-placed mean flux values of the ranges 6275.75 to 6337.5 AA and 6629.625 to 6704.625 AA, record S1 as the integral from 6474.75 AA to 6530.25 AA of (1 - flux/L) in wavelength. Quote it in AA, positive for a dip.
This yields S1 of 2.1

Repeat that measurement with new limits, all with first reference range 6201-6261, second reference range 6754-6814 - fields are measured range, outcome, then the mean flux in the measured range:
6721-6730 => -0.46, 7.79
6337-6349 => -0.53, 8.13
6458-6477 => 1.14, 7.21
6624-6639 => 0.11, 7.45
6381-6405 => 0.30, 7.65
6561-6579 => 2.31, 6.6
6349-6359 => 0.30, 7.55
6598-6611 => 0.44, 7.28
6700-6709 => -0.40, 7.76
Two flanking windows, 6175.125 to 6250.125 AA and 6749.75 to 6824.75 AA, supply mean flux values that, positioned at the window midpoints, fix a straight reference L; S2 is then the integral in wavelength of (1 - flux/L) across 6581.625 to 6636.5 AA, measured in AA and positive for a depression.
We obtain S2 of 0.6 AA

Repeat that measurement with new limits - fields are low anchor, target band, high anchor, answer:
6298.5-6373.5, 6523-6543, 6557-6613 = -1.9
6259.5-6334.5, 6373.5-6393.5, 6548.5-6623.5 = 0.2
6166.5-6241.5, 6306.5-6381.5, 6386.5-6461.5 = -1.0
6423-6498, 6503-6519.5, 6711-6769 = -0.4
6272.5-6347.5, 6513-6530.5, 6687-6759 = 0.7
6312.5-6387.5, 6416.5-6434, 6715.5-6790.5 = 0.5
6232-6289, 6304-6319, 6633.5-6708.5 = -0.9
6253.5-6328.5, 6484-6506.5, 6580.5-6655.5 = 0.8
